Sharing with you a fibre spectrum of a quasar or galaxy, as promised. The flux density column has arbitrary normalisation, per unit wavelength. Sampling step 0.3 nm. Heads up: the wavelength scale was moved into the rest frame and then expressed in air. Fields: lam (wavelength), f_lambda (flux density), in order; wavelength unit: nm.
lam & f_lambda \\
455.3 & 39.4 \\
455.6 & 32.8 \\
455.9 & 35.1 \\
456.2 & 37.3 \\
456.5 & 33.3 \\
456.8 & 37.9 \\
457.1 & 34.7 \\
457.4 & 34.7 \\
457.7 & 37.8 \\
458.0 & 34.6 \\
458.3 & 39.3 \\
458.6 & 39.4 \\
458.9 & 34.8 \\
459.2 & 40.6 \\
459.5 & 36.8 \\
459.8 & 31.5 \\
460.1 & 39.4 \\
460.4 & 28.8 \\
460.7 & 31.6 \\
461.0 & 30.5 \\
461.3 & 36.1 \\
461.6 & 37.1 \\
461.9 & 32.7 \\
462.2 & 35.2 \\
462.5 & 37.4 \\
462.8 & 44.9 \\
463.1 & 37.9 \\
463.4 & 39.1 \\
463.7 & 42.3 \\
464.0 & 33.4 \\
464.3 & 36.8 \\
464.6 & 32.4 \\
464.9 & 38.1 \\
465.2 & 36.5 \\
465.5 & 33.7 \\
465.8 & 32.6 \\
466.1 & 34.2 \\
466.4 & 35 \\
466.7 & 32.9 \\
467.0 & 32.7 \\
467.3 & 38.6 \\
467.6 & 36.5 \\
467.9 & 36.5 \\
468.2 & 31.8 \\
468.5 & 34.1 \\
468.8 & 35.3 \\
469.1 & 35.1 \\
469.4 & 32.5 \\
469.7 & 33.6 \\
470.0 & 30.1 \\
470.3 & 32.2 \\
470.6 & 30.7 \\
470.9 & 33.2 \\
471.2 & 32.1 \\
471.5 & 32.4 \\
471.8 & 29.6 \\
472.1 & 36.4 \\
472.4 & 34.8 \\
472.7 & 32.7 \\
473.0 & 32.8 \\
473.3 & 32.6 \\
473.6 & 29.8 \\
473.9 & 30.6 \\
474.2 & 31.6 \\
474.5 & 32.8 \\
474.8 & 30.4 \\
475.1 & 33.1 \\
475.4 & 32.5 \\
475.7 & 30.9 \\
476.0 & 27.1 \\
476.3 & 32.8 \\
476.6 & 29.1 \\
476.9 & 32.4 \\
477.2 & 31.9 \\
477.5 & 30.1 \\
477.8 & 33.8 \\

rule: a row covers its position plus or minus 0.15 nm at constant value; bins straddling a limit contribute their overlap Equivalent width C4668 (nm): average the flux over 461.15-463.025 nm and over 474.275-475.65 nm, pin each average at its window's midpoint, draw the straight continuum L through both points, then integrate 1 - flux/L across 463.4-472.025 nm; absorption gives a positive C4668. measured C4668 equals 0.20 nm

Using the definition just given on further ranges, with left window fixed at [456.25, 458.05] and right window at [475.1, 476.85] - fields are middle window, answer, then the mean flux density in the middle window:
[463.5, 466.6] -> -0.174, 35.5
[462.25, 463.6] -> -0.214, 39.6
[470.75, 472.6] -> -0.067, 33.1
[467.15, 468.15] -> -0.112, 36.7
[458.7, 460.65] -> -0.012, 35.2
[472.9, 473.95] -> 0.000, 31.5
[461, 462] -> -0.005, 34.7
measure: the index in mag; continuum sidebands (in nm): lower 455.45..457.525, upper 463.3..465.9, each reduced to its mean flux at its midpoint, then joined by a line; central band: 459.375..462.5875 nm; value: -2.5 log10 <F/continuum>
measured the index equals 0.05 mag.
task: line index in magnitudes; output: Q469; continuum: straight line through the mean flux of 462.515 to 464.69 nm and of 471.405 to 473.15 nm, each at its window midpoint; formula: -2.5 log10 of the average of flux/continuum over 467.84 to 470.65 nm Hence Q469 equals 0.06 mag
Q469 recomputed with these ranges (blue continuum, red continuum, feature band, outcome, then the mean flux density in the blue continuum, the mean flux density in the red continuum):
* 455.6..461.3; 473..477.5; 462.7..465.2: -0.12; 35.4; 31.3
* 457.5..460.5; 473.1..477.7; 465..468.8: -0.02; 36.4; 31.2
